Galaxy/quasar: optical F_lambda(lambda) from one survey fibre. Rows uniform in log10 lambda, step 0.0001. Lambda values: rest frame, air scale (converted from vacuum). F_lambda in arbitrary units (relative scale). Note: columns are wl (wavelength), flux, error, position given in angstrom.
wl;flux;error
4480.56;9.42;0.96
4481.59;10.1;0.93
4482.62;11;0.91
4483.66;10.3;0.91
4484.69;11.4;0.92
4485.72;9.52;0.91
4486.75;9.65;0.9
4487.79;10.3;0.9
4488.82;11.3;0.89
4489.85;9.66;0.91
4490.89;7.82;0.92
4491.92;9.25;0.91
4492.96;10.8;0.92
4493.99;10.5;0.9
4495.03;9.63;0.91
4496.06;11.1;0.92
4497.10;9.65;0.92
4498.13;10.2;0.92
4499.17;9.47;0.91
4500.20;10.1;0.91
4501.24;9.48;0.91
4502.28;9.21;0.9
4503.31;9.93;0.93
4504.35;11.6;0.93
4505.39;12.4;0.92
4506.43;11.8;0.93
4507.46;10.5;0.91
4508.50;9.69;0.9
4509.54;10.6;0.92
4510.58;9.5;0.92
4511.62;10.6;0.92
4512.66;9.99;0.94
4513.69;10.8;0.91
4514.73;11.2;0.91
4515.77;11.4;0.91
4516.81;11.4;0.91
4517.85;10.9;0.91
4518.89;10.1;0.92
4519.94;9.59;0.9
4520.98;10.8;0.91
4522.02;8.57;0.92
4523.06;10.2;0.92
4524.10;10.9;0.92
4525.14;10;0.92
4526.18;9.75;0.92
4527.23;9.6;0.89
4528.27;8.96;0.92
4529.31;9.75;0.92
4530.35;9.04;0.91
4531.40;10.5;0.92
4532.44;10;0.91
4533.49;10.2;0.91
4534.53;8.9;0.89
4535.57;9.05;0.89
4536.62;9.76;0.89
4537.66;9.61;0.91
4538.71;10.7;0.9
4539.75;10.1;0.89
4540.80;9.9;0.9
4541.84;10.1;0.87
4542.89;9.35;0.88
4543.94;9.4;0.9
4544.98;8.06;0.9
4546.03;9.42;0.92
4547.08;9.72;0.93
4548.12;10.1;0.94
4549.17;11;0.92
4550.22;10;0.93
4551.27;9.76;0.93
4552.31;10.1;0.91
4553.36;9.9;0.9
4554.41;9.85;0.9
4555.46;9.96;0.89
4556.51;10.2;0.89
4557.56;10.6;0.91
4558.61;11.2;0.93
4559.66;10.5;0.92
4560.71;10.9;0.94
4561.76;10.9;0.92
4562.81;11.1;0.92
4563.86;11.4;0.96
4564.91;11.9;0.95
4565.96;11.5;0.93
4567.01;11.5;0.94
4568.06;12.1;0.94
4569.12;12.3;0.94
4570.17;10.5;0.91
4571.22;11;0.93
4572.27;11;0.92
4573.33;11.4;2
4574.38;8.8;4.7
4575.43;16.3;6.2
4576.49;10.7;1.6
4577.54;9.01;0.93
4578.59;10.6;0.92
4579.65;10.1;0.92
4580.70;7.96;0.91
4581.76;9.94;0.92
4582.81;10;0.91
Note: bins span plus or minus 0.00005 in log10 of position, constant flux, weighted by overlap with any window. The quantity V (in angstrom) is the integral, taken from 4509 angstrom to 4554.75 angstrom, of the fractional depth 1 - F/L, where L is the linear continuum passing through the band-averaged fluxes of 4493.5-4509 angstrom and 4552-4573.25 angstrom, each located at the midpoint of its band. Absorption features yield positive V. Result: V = 2.8 angstrom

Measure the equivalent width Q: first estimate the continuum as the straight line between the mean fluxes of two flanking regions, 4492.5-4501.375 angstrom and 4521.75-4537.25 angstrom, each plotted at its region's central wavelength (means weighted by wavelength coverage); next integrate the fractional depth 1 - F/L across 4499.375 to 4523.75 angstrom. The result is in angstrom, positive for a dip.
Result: -1.24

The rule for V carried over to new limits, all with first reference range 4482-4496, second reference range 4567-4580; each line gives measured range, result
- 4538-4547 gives 1.0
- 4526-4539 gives 1.2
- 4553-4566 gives 0.3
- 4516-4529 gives 0.6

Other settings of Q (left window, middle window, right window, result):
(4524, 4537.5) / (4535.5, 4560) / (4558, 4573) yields 1.2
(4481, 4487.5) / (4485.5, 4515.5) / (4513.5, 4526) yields 0.4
